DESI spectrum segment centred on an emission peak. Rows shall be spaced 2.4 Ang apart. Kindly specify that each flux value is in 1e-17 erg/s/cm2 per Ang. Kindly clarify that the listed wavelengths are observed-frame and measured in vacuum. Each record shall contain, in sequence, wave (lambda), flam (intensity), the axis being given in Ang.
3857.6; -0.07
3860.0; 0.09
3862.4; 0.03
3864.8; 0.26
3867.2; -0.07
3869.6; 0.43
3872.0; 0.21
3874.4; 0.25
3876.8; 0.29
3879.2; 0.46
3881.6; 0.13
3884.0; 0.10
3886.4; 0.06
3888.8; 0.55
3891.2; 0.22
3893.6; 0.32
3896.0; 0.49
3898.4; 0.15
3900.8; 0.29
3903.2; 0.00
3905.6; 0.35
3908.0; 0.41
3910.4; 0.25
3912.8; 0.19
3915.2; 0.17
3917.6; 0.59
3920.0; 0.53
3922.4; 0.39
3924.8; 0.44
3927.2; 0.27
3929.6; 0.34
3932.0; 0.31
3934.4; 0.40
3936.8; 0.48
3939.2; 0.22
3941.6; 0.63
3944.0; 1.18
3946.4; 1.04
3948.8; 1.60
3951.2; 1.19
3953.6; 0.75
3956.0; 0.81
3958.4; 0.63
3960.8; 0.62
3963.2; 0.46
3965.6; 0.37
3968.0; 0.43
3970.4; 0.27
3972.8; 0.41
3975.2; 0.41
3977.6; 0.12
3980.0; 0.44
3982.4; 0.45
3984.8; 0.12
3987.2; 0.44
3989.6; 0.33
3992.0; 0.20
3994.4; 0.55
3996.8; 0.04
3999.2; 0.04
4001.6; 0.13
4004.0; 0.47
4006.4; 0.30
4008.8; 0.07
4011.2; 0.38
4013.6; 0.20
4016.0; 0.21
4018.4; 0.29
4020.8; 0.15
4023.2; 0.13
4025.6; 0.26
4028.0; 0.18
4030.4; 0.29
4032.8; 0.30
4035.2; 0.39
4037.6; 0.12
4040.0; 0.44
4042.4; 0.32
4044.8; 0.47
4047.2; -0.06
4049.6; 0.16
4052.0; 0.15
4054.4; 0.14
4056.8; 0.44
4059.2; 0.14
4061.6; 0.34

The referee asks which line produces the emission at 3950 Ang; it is Lyman alpha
